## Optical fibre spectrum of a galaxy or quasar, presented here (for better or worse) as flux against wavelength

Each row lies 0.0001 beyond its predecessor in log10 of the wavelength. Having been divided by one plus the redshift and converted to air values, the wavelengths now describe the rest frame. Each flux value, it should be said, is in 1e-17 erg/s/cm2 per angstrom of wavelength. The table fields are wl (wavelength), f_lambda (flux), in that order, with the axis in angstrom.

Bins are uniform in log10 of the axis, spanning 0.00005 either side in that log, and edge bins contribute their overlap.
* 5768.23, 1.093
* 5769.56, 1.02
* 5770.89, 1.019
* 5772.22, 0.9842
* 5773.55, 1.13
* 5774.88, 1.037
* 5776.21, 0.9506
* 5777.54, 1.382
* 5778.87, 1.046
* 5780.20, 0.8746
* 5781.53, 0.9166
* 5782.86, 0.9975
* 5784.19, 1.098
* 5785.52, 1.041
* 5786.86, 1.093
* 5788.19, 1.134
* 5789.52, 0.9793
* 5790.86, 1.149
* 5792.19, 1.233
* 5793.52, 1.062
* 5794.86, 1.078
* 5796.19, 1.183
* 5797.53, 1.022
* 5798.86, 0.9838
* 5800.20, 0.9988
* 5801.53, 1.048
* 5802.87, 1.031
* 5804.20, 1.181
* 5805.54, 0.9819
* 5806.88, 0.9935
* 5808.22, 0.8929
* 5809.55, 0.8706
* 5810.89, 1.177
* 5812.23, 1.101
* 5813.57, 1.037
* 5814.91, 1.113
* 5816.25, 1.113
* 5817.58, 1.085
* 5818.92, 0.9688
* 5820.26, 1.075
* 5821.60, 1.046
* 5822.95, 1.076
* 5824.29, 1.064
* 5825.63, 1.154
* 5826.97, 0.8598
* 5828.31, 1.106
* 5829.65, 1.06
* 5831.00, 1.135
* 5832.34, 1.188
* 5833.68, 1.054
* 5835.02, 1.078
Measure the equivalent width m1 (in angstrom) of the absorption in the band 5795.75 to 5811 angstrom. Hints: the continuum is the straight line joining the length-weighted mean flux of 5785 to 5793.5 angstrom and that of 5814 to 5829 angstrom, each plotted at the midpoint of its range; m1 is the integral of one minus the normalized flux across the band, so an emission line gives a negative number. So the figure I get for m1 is 0.86 angstrom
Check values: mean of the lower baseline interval 1.1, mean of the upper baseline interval 1.06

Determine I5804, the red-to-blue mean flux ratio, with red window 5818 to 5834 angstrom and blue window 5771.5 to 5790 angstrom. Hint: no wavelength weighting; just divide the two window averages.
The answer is 1.0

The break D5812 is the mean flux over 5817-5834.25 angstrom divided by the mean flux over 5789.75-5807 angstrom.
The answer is 0.99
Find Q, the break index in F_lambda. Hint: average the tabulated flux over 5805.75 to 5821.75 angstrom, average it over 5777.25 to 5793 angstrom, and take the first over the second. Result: 0.97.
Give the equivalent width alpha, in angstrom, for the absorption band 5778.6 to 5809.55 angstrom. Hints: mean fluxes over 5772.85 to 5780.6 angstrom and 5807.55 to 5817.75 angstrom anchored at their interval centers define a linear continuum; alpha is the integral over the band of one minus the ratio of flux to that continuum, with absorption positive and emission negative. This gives 0.64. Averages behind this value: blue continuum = 1.08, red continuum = 1.05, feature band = 1.04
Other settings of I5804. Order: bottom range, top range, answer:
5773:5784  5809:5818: 1.03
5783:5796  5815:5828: 0.96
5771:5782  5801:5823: 1.00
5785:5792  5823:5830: 0.97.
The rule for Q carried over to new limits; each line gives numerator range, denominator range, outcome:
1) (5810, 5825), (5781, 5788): 1.03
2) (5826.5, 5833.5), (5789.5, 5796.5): 0.96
